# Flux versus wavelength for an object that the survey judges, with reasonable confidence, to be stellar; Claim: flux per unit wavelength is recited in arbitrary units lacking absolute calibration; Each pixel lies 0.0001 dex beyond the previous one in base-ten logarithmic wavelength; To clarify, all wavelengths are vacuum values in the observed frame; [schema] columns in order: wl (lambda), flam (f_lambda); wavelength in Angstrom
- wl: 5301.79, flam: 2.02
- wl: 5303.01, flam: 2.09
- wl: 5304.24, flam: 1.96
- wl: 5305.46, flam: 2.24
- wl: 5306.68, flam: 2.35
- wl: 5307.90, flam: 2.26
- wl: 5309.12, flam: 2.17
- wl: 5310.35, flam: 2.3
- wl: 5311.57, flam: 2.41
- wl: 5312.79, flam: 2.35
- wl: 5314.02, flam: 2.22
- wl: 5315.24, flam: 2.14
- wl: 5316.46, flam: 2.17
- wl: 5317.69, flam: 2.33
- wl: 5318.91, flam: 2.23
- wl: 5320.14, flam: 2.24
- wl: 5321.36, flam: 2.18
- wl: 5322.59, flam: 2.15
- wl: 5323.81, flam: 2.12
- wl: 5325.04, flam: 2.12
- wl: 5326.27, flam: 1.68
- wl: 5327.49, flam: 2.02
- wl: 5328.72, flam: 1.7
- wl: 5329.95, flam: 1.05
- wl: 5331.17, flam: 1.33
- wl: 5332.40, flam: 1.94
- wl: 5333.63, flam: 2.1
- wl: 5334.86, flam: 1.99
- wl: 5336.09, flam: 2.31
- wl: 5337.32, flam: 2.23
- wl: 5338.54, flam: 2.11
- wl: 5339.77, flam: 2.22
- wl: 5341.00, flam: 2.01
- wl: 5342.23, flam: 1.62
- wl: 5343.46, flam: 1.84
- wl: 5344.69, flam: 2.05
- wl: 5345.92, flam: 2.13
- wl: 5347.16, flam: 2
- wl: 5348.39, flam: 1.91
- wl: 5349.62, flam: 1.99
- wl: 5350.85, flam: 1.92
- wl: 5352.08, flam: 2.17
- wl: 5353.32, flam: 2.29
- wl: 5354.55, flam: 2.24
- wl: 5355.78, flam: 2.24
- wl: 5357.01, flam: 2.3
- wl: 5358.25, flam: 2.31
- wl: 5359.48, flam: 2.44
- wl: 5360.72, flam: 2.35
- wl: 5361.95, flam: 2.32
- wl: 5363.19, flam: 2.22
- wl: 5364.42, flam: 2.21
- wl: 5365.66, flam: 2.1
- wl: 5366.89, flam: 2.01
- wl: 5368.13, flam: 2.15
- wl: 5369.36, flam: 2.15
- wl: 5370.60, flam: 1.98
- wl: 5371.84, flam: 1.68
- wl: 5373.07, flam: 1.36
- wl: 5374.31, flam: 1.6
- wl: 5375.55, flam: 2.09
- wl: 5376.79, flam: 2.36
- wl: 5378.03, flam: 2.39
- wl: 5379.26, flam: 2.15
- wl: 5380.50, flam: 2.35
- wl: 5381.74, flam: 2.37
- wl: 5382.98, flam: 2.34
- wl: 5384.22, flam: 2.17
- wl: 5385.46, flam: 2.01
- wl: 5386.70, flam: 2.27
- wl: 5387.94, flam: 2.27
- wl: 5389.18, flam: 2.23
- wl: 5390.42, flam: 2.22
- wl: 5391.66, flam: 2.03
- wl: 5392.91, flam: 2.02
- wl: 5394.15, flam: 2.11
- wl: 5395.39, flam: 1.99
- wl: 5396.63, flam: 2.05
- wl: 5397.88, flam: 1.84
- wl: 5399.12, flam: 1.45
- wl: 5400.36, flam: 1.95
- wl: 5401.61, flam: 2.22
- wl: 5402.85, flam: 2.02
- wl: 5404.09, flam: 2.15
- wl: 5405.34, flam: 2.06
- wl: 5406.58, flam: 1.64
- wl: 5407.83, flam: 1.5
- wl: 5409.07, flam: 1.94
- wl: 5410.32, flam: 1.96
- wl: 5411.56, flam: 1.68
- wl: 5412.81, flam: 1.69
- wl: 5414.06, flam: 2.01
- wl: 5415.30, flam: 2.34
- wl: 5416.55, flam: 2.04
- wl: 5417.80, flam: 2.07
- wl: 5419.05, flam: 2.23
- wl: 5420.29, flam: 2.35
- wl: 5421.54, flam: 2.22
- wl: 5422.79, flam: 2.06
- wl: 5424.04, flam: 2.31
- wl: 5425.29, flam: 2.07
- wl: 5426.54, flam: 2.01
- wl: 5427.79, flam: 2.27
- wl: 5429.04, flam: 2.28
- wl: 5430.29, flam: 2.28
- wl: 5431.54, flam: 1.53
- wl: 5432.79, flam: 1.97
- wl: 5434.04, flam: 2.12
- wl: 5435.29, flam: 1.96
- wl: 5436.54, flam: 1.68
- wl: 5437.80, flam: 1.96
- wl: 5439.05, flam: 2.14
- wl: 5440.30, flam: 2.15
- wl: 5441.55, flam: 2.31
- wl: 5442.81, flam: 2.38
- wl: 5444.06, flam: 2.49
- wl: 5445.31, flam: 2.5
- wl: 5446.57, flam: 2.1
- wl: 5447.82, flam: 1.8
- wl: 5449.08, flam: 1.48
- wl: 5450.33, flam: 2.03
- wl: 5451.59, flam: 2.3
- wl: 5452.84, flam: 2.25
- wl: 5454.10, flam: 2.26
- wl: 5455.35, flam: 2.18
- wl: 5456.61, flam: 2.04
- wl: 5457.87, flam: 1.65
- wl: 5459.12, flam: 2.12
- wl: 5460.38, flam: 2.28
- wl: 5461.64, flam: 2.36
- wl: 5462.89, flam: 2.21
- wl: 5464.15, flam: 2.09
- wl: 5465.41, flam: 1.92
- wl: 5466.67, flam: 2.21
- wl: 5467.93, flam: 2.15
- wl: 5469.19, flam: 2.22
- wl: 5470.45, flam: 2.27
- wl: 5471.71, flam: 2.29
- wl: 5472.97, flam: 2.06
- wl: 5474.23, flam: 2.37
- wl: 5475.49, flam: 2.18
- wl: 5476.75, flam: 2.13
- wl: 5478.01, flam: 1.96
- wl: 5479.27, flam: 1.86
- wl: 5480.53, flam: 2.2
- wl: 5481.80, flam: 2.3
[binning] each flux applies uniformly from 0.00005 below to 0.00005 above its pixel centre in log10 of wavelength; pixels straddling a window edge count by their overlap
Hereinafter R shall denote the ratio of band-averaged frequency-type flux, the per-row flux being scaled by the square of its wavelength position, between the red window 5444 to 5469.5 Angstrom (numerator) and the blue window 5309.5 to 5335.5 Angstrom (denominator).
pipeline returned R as 1.09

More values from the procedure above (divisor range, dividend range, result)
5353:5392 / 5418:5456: 1.00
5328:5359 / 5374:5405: 1.07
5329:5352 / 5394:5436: 1.07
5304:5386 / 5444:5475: 1.06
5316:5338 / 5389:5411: 1.01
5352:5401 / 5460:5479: 1.06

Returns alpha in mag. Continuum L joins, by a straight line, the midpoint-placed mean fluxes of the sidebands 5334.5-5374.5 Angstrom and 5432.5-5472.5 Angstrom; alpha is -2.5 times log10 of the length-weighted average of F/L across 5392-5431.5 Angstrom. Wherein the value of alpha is 0.05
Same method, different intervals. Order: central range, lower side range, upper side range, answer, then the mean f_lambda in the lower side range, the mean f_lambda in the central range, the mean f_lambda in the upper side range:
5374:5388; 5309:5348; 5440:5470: -0.06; 2.04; 2.21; 2.15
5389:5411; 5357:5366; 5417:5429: 0.13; 2.28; 1.96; 2.18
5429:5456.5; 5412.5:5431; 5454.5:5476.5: 0.03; 2.15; 2.09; 2.15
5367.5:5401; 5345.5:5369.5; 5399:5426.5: 0.02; 2.17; 2.06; 2.01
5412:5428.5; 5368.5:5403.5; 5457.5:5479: -0.01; 2.06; 2.12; 2.15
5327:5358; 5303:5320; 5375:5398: 0.11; 2.23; 1.99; 2.18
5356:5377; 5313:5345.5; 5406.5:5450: -0.04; 2.01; 2.09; 2.05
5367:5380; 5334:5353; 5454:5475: 0.04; 2.04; 2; 2.16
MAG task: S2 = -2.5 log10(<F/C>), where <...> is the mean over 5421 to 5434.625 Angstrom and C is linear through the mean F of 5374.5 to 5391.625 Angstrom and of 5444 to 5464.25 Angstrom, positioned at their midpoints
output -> 0.03 mag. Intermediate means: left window 2.22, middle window 2.1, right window 2.12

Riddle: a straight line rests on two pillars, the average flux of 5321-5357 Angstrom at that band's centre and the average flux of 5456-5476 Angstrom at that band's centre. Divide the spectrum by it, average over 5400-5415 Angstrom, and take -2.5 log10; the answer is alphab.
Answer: 0.09 mag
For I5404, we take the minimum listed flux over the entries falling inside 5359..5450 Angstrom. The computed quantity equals 1.36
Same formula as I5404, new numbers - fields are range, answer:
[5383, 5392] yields 2.01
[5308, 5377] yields 1.05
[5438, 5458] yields 1.48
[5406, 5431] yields 1.5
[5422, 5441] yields 1.53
